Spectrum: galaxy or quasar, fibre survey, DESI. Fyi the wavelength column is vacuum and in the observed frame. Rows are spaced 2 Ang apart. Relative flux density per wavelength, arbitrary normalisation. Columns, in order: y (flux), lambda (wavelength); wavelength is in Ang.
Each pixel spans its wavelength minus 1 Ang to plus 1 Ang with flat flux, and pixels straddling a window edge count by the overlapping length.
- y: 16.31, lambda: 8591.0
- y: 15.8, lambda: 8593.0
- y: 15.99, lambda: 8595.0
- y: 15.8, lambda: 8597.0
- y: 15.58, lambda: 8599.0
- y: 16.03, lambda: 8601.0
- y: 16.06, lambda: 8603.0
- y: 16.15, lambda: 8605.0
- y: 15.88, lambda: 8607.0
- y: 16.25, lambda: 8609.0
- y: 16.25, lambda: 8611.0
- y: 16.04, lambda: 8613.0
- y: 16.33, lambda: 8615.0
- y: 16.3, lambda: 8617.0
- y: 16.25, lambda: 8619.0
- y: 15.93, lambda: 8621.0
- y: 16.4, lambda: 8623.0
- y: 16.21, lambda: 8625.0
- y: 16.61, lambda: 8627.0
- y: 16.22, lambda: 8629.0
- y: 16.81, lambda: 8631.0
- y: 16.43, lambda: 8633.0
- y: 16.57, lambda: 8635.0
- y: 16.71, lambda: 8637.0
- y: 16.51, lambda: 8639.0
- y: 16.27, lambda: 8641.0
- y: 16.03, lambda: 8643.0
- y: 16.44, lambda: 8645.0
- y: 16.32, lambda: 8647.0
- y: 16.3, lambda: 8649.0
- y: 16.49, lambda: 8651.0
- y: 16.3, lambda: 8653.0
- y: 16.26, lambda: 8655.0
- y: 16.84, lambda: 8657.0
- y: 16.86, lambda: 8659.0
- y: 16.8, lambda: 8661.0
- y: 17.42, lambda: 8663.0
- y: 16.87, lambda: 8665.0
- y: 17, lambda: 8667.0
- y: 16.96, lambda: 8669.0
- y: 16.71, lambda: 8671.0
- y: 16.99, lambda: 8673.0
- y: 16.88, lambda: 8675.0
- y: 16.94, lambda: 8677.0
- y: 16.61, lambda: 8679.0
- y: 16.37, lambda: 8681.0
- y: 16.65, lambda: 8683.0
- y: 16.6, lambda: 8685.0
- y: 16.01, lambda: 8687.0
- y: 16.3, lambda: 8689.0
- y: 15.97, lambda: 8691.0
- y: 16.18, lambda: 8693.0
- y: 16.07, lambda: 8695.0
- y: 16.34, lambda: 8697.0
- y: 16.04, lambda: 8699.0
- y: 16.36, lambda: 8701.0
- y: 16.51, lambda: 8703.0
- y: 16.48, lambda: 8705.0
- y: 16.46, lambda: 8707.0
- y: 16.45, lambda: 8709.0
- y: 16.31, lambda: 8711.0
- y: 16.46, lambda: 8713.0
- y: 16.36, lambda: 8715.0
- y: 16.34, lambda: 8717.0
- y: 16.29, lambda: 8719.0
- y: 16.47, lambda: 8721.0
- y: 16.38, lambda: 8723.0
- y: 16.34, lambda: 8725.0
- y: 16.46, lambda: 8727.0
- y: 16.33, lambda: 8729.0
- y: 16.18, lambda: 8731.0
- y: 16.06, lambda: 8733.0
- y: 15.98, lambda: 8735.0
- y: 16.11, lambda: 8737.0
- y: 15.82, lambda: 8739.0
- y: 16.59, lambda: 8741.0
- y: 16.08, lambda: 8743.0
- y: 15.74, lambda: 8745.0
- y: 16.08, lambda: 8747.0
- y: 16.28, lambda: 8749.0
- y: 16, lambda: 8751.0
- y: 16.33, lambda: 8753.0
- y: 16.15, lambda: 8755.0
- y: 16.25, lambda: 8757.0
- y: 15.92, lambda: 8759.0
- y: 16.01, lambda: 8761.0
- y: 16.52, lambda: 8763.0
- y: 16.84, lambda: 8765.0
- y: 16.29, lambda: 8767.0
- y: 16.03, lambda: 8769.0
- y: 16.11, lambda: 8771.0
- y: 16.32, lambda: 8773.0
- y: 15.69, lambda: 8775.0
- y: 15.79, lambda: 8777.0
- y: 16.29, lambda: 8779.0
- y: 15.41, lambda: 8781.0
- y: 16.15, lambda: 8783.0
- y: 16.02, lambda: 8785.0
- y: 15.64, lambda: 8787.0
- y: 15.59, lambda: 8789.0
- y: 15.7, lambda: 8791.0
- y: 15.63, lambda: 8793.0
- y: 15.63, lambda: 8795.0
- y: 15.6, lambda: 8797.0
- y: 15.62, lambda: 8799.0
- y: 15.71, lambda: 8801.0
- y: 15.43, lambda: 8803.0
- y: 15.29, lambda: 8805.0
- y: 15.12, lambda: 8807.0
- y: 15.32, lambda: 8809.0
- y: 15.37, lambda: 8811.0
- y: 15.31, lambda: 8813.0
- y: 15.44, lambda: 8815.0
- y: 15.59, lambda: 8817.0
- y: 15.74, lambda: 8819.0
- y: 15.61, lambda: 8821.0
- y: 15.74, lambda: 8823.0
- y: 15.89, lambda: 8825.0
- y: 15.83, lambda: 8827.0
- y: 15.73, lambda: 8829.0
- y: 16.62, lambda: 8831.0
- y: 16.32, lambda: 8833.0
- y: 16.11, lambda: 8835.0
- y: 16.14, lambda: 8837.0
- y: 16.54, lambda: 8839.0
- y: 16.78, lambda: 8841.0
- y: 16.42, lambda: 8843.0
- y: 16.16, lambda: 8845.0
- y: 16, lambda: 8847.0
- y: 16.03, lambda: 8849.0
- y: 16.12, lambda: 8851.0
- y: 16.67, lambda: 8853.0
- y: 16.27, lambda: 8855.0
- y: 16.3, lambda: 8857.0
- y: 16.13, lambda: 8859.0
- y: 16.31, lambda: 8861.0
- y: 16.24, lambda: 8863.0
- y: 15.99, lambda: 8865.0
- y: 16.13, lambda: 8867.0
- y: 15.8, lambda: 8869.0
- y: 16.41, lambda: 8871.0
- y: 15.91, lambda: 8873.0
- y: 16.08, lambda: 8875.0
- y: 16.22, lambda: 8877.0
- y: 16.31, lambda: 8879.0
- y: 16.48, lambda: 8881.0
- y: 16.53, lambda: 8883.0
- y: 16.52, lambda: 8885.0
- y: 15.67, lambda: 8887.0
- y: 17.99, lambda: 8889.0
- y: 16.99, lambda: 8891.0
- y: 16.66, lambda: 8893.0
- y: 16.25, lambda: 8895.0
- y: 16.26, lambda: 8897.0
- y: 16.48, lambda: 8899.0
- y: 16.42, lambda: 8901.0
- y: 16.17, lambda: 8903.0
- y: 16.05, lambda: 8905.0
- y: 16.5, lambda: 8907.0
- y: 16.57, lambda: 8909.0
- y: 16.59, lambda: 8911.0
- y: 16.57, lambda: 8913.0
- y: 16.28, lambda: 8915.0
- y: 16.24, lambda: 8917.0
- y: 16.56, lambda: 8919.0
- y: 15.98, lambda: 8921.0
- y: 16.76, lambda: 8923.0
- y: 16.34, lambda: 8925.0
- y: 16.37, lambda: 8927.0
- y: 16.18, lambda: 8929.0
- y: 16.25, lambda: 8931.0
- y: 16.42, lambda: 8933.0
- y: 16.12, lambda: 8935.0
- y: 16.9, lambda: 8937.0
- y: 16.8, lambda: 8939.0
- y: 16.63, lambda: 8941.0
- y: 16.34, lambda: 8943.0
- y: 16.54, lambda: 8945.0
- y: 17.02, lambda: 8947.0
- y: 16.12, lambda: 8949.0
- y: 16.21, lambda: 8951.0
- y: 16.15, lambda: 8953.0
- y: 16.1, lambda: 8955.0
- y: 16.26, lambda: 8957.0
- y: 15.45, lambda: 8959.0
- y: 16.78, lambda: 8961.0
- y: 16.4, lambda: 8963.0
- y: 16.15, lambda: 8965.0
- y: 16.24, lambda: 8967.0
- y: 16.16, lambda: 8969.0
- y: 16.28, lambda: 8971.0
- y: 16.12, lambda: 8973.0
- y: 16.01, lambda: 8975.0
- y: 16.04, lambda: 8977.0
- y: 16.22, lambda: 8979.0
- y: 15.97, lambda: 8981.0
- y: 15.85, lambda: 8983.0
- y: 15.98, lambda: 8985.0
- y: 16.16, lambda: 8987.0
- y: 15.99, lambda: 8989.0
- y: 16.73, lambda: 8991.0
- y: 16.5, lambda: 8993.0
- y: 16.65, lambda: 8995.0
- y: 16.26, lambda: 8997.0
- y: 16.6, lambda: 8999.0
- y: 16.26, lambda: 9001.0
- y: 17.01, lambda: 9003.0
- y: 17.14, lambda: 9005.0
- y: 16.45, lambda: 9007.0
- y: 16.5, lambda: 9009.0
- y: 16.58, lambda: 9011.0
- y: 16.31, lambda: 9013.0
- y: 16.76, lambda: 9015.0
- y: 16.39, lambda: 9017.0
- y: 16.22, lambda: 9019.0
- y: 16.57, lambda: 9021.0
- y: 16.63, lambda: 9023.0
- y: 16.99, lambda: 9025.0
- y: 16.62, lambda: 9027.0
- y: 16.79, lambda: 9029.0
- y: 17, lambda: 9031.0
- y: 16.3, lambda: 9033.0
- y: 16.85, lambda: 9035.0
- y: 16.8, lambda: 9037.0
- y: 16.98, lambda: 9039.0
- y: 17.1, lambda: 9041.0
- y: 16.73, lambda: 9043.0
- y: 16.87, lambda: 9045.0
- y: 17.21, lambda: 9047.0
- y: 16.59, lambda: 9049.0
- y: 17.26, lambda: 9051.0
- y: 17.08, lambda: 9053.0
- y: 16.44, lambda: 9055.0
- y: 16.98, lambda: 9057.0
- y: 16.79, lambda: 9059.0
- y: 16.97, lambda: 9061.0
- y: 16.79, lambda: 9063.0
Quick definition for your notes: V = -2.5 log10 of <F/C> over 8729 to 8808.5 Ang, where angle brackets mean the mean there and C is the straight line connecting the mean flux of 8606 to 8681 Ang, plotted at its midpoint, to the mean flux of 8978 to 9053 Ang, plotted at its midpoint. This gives 0.039 mag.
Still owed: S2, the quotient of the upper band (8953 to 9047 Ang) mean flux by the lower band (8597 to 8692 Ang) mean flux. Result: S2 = 1.00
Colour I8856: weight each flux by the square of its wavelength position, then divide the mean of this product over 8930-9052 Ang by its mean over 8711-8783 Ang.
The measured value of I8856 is 1.08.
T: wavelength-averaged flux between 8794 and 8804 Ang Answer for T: 15.6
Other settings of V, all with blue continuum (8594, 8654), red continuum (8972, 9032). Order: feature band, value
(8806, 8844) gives 0.03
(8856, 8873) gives 0.01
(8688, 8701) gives 0.01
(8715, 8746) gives 0.01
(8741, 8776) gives 0.01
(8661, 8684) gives -0.04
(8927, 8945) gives 0.00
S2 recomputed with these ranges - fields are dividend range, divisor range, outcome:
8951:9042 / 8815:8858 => 1.02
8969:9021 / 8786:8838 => 1.04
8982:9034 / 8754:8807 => 1.04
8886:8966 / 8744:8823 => 1.04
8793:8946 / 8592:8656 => 1.00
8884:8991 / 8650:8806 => 1.01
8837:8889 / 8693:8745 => 1.00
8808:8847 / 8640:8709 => 0.96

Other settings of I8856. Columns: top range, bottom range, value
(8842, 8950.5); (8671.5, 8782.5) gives 1.05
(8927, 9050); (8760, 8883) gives 1.07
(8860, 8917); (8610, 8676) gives 1.05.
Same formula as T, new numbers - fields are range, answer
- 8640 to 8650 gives 16.3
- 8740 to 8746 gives 16.1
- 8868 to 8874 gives 16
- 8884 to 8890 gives 16.7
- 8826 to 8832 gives 16.1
